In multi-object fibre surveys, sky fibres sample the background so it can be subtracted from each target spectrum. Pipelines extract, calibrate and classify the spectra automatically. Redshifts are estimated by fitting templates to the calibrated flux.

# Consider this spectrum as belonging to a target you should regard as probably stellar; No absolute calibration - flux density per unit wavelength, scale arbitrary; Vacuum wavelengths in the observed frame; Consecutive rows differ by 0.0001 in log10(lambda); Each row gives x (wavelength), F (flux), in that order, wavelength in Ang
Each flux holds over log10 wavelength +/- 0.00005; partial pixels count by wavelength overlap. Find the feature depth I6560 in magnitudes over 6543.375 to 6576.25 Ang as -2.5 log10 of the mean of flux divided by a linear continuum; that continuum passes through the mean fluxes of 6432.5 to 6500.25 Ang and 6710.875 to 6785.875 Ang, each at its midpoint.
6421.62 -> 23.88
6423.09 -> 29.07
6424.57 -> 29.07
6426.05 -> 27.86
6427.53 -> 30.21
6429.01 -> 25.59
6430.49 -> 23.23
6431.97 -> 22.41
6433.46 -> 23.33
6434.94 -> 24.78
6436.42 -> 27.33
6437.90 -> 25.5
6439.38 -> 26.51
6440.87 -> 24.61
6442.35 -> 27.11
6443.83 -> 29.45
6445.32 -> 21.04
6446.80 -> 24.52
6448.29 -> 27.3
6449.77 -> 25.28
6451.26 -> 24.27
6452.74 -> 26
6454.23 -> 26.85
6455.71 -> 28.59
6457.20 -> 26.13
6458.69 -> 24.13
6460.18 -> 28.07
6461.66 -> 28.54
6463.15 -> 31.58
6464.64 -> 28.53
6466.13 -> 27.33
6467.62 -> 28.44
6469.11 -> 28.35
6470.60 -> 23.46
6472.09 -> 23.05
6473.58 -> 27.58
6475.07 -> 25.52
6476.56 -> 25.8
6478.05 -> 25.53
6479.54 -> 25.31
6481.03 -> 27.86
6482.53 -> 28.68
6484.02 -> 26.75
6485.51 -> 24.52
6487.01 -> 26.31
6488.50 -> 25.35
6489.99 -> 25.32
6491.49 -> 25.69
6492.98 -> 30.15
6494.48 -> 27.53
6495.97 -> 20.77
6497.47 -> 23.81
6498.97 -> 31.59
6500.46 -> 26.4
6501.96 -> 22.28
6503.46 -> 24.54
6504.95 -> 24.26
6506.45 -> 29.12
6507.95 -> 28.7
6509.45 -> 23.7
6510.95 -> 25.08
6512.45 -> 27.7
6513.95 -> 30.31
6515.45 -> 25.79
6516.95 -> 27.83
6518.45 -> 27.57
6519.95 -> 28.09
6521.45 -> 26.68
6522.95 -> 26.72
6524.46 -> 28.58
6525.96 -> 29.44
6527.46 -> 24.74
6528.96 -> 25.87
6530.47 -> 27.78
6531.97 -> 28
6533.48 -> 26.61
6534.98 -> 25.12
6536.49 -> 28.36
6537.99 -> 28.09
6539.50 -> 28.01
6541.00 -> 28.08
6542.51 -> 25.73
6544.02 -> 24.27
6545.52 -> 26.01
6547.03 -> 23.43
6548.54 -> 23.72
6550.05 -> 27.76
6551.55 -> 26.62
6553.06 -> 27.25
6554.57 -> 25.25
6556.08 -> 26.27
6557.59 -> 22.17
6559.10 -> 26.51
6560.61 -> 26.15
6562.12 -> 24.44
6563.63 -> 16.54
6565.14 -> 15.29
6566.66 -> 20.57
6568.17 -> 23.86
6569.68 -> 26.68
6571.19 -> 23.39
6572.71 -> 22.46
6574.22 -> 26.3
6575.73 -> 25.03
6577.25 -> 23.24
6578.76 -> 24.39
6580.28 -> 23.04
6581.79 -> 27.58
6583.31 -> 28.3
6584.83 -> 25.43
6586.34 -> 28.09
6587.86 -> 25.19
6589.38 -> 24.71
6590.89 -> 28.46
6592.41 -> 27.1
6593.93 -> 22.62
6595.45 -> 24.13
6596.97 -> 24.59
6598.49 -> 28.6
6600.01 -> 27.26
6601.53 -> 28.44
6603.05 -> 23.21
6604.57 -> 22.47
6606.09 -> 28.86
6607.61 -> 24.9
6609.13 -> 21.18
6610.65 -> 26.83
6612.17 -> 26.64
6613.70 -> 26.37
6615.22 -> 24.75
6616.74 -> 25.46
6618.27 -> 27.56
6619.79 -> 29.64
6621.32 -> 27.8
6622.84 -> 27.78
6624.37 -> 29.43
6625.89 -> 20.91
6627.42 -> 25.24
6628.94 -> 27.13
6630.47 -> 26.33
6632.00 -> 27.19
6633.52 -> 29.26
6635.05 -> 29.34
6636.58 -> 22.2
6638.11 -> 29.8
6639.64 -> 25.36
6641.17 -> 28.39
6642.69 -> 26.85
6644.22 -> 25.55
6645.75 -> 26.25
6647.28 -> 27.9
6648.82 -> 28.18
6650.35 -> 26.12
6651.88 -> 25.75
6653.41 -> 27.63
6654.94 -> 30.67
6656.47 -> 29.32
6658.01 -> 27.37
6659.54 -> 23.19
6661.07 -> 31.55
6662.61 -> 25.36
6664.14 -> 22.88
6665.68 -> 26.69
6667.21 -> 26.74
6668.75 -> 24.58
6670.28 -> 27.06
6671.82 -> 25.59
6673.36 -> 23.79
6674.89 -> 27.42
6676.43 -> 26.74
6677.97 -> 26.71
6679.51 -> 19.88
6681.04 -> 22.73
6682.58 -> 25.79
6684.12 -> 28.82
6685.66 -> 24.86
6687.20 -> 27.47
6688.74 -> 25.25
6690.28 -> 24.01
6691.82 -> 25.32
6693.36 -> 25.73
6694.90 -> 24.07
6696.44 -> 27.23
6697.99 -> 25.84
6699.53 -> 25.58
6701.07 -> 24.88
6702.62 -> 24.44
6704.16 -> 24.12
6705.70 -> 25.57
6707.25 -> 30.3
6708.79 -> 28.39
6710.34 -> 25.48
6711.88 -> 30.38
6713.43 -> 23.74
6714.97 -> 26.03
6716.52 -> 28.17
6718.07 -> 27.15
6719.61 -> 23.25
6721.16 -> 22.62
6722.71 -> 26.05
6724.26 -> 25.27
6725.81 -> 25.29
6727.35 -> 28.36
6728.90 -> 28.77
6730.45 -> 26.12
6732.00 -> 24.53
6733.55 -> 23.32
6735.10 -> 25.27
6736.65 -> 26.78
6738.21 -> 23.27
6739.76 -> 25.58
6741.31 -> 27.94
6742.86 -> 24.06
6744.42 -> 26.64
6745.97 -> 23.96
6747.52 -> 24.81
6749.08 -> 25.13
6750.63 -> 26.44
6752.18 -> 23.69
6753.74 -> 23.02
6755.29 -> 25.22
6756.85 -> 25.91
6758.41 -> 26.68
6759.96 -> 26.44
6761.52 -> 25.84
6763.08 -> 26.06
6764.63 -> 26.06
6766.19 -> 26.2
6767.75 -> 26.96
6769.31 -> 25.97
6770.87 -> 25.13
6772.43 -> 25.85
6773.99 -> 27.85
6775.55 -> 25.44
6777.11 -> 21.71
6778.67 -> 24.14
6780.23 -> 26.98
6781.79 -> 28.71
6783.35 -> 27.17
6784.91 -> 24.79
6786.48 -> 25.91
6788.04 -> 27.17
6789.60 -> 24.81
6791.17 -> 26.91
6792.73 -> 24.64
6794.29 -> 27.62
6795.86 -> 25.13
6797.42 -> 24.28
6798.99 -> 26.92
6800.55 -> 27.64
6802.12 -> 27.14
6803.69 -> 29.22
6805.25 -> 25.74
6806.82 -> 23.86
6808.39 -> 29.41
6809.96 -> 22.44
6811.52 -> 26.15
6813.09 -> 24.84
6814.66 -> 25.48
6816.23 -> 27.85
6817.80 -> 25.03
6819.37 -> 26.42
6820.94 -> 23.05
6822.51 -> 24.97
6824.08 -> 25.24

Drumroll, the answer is 0.088 mag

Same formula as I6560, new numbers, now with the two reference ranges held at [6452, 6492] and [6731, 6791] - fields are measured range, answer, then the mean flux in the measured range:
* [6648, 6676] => -0.029 mag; 26.7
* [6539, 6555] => 0.015 mag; 26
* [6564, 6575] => 0.171 mag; 22.4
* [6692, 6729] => -0.012 mag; 26.1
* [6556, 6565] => 0.150 mag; 22.9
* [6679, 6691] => 0.038 mag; 25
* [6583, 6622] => 0.004 mag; 26.1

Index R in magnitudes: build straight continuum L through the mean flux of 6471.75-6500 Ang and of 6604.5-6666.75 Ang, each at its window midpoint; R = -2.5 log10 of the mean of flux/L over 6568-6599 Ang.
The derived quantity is 0.05 mag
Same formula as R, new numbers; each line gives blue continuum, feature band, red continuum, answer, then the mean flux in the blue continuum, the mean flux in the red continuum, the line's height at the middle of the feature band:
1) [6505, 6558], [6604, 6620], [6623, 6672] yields 0.04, 26.7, 26.8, 26.7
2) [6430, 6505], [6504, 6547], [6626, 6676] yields -0.03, 26.1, 26.7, 26.3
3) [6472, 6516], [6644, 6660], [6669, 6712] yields -0.06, 26.2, 25.8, 25.8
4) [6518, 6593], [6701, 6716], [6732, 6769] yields -0.04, 25.6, 25.4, 25.5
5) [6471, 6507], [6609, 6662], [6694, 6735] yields -0.04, 26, 25.9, 25.9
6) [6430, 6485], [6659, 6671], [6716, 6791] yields -0.01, 26.2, 25.7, 25.8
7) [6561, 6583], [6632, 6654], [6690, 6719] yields -0.09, 23.2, 26.2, 24.8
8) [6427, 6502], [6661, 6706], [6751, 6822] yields 0.02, 26.2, 25.9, 26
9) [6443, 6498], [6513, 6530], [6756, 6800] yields -0.05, 26.3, 26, 26.3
